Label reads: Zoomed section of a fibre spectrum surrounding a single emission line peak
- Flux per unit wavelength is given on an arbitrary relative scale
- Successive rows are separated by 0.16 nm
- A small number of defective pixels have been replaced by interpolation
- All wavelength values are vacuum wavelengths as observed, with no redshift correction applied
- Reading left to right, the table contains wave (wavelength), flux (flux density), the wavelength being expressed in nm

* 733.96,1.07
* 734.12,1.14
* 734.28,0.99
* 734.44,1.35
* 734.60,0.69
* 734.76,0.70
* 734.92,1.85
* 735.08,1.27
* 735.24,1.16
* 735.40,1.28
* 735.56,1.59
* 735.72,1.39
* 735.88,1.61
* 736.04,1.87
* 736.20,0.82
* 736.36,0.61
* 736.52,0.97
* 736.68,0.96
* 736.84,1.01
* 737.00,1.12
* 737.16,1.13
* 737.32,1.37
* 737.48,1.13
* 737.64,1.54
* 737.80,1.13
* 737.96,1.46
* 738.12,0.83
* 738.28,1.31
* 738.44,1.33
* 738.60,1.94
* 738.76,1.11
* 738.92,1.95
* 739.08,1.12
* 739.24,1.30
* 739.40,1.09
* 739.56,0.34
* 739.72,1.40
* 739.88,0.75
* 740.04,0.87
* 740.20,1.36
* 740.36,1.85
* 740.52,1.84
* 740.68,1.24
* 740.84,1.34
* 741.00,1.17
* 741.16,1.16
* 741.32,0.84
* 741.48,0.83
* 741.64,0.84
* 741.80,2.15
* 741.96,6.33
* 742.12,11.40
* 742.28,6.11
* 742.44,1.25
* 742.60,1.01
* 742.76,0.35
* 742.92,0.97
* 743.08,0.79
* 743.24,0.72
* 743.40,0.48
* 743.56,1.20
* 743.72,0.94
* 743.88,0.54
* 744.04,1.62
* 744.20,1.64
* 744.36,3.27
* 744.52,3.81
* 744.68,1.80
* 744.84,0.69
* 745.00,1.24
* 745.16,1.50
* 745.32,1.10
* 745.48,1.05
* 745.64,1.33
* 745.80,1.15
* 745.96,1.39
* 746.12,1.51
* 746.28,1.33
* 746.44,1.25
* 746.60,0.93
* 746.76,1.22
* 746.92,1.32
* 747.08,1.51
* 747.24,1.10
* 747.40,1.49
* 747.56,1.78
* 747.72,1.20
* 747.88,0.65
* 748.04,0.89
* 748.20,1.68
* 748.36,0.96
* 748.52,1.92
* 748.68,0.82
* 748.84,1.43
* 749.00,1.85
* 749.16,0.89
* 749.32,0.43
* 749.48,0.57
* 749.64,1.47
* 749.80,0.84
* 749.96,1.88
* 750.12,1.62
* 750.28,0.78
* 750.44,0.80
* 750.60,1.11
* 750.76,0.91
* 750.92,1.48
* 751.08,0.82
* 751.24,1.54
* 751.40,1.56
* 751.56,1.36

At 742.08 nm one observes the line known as Halpha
